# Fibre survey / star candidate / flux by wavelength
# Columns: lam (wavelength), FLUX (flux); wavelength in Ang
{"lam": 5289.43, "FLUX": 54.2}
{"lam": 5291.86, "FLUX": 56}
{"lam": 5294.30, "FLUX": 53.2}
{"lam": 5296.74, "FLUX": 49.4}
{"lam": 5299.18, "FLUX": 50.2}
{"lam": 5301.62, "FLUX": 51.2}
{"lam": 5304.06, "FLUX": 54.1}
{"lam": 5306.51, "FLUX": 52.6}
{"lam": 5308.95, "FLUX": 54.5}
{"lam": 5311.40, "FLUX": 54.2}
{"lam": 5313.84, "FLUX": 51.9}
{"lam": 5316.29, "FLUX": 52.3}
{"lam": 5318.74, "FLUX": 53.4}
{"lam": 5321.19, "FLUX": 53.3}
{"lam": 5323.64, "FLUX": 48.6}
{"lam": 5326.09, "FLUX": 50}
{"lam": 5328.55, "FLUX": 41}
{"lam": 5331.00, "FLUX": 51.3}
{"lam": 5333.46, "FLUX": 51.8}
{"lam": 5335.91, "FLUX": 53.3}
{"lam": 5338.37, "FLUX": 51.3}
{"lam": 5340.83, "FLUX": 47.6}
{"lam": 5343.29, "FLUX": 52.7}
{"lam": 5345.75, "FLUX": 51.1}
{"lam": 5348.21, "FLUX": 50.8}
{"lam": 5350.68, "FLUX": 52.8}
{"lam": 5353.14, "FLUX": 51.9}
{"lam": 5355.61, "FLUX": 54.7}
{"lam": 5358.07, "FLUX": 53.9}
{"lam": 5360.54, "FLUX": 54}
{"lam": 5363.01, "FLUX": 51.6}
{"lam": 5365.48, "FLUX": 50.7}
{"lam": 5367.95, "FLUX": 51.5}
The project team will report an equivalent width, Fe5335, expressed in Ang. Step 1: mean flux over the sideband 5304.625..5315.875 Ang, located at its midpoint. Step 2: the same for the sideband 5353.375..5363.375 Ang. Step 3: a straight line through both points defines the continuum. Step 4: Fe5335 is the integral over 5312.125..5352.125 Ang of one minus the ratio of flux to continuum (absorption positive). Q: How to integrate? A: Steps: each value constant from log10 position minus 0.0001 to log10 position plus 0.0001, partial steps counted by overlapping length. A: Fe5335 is 1.89 Ang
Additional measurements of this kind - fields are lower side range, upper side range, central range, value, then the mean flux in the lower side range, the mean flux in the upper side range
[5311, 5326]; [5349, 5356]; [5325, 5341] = 0.84 Ang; 52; 52.8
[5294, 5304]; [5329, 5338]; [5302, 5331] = -0.16 Ang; 51.2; 51.1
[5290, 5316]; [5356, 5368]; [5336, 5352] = 0.44 Ang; 52.8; 52.6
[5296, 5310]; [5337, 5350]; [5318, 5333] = 0.52 Ang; 52.1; 50.8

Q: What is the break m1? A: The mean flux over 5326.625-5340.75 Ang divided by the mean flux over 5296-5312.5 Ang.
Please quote 0.95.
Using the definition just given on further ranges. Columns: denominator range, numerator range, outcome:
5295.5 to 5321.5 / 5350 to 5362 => 1.02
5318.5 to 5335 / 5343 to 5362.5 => 1.06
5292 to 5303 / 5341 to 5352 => 1.00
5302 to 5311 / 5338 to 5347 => 0.95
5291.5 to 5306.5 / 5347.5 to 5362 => 1.02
